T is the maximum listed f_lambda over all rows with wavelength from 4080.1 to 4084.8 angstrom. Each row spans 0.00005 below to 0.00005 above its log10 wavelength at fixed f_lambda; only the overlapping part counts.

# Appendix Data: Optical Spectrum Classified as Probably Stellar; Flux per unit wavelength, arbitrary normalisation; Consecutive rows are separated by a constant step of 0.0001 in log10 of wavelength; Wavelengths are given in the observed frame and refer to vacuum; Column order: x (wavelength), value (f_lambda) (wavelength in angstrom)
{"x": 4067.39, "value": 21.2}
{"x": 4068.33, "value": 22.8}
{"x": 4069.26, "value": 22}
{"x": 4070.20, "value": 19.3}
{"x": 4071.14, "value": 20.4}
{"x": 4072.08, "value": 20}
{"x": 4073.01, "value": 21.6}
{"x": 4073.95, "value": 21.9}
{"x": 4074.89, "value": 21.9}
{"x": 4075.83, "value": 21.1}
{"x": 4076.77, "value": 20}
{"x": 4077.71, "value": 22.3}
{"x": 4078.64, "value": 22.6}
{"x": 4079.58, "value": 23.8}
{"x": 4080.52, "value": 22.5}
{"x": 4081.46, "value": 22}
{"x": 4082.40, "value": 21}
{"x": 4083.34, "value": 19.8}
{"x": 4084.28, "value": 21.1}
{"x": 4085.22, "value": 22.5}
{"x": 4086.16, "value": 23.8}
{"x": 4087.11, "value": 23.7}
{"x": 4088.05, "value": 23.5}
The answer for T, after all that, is 22.5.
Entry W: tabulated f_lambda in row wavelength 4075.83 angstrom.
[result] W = 21.1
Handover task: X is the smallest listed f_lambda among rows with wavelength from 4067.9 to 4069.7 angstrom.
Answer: 22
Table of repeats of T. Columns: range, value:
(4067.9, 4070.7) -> 22.8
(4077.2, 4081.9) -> 23.8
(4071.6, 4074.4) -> 21.9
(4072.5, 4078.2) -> 22.3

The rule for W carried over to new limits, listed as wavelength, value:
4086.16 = 23.8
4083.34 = 19.8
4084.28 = 21.1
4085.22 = 22.5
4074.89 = 21.9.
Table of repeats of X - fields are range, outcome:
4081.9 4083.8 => 19.8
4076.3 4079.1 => 20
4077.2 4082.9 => 21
